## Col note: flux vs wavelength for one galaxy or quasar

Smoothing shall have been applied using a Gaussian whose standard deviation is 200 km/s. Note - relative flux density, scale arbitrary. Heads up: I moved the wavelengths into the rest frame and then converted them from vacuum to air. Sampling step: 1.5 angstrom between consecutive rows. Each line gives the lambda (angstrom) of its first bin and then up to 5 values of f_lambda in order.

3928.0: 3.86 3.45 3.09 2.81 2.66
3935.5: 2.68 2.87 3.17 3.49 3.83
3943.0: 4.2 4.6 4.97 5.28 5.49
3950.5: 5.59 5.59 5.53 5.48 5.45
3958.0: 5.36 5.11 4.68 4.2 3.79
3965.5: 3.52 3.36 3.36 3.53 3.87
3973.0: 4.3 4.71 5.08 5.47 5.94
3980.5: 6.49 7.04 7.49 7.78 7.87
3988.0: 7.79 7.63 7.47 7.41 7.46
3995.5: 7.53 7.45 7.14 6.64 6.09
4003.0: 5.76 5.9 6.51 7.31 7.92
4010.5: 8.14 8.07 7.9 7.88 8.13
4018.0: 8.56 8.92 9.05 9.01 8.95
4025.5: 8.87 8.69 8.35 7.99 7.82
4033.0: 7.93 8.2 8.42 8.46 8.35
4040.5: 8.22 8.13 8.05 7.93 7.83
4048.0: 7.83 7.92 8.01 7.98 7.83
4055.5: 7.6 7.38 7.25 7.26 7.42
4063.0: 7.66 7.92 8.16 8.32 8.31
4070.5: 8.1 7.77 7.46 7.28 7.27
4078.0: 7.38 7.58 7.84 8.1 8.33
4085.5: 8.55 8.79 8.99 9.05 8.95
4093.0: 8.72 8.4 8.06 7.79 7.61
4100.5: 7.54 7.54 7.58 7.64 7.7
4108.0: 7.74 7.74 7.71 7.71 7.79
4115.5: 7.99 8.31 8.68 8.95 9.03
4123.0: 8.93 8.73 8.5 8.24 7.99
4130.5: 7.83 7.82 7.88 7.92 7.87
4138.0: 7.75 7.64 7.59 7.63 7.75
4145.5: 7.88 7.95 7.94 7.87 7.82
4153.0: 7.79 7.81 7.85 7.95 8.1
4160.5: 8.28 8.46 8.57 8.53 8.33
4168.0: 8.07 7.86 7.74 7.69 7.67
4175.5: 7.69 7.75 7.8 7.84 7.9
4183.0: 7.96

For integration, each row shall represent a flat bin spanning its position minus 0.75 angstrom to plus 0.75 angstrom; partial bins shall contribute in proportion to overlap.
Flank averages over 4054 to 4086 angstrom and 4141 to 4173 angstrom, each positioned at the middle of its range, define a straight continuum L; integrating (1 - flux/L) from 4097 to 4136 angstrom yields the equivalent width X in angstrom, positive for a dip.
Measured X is -0.8 angstrom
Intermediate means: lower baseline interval 7.75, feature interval 8.03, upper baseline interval 7.99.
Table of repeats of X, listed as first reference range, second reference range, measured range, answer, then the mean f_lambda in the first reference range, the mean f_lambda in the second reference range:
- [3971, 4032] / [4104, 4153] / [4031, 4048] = -1.38 angstrom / 7.29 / 8.01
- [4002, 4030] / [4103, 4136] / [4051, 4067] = 0.72 angstrom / 7.98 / 8.11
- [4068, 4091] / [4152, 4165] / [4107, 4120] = 0.13 angstrom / 8.07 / 8.12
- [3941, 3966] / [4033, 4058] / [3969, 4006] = -2.02 angstrom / 4.89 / 8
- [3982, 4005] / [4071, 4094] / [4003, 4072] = -3.05 angstrom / 7.17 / 8.14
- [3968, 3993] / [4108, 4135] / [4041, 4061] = -1.76 angstrom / 6.09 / 8.2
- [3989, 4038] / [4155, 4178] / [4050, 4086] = 0.49 angstrom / 7.8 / 8.03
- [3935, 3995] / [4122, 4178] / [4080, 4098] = -3.49 angstrom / 5.24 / 7.99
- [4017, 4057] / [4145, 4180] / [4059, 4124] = 0.71 angstrom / 8.25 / 7.97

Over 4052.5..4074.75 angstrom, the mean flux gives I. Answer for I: 7.74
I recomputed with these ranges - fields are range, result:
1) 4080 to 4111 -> 8.12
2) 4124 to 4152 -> 7.92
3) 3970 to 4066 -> 7.47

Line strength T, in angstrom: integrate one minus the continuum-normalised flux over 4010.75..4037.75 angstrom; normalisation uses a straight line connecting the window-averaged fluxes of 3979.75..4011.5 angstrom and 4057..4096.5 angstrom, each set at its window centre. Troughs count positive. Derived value -3.3 angstrom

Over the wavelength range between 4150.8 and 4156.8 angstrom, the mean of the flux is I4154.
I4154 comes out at 7.82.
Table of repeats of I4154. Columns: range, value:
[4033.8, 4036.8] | 8.31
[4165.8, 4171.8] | 7.99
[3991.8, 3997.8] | 7.46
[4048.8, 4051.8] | 7.97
